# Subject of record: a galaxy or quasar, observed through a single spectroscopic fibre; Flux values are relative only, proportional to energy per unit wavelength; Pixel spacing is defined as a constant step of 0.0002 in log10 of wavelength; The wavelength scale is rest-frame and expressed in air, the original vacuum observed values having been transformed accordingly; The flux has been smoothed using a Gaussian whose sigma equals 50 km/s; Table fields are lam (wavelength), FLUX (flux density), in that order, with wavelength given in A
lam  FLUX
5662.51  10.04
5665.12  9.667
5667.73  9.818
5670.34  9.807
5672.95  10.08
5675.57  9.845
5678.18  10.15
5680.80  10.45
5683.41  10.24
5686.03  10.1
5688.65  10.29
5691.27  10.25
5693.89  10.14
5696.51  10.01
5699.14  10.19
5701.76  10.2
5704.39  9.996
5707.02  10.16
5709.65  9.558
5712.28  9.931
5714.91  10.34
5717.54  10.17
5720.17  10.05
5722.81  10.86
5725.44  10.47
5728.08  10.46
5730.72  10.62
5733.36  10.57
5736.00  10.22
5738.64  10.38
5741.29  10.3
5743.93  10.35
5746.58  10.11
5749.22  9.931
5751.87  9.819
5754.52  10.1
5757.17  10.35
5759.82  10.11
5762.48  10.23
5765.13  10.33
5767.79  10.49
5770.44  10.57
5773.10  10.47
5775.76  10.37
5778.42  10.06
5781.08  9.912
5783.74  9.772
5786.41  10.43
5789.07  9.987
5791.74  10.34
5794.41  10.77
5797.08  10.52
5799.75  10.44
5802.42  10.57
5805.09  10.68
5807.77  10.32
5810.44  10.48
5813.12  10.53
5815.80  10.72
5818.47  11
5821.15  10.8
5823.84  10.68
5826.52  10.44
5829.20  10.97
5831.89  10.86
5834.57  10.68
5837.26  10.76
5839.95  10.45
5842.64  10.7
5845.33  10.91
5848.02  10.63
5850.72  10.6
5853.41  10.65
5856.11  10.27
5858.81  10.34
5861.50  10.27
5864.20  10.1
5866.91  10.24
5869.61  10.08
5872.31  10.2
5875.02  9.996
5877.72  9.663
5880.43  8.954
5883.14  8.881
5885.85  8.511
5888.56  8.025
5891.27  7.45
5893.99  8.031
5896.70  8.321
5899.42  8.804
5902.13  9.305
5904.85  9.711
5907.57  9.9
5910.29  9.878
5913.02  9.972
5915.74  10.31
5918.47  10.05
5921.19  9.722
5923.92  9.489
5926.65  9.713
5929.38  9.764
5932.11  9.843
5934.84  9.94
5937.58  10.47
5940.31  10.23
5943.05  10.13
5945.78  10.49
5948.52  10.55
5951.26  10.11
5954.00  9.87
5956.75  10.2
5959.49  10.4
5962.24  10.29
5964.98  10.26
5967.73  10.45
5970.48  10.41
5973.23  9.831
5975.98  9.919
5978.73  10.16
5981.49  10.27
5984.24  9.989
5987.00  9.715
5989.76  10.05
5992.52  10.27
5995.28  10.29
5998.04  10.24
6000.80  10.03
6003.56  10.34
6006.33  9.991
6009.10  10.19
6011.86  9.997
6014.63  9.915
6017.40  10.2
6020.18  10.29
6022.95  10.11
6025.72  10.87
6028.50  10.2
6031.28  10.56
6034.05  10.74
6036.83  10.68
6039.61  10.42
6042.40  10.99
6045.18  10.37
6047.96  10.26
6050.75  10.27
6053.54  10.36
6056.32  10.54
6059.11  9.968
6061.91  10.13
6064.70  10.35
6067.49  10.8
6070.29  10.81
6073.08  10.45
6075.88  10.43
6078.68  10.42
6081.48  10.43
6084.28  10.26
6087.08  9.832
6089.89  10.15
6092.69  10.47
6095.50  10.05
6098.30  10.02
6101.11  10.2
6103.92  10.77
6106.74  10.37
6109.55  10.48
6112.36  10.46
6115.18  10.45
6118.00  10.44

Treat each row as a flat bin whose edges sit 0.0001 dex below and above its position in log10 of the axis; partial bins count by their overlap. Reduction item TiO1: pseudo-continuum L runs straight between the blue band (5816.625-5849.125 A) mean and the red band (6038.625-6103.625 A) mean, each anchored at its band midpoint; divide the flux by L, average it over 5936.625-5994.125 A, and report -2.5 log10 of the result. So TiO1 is 0.04 mag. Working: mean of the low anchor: 10.7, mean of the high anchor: 10.4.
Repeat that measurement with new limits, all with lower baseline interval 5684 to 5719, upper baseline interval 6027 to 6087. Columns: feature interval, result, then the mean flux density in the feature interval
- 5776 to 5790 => 0.01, 10.1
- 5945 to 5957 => 0.01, 10.2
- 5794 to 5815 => -0.03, 10.5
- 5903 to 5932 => 0.05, 9.84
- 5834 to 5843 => -0.04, 10.6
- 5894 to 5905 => 0.16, 8.84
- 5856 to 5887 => 0.05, 9.78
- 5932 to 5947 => 0.01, 10.2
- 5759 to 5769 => -0.01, 10.3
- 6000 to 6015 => 0.03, 10.1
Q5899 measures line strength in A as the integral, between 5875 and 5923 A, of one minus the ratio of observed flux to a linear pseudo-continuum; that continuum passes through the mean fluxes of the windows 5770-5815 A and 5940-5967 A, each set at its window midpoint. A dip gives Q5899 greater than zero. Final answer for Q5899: 5.22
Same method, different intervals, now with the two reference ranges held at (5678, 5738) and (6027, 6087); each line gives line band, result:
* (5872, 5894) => 3.2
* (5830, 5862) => -0.9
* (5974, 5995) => 0.7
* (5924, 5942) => 0.7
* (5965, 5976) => 0.2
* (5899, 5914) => 1.0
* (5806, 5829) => -0.8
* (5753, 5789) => 0.1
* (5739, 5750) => 0.1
